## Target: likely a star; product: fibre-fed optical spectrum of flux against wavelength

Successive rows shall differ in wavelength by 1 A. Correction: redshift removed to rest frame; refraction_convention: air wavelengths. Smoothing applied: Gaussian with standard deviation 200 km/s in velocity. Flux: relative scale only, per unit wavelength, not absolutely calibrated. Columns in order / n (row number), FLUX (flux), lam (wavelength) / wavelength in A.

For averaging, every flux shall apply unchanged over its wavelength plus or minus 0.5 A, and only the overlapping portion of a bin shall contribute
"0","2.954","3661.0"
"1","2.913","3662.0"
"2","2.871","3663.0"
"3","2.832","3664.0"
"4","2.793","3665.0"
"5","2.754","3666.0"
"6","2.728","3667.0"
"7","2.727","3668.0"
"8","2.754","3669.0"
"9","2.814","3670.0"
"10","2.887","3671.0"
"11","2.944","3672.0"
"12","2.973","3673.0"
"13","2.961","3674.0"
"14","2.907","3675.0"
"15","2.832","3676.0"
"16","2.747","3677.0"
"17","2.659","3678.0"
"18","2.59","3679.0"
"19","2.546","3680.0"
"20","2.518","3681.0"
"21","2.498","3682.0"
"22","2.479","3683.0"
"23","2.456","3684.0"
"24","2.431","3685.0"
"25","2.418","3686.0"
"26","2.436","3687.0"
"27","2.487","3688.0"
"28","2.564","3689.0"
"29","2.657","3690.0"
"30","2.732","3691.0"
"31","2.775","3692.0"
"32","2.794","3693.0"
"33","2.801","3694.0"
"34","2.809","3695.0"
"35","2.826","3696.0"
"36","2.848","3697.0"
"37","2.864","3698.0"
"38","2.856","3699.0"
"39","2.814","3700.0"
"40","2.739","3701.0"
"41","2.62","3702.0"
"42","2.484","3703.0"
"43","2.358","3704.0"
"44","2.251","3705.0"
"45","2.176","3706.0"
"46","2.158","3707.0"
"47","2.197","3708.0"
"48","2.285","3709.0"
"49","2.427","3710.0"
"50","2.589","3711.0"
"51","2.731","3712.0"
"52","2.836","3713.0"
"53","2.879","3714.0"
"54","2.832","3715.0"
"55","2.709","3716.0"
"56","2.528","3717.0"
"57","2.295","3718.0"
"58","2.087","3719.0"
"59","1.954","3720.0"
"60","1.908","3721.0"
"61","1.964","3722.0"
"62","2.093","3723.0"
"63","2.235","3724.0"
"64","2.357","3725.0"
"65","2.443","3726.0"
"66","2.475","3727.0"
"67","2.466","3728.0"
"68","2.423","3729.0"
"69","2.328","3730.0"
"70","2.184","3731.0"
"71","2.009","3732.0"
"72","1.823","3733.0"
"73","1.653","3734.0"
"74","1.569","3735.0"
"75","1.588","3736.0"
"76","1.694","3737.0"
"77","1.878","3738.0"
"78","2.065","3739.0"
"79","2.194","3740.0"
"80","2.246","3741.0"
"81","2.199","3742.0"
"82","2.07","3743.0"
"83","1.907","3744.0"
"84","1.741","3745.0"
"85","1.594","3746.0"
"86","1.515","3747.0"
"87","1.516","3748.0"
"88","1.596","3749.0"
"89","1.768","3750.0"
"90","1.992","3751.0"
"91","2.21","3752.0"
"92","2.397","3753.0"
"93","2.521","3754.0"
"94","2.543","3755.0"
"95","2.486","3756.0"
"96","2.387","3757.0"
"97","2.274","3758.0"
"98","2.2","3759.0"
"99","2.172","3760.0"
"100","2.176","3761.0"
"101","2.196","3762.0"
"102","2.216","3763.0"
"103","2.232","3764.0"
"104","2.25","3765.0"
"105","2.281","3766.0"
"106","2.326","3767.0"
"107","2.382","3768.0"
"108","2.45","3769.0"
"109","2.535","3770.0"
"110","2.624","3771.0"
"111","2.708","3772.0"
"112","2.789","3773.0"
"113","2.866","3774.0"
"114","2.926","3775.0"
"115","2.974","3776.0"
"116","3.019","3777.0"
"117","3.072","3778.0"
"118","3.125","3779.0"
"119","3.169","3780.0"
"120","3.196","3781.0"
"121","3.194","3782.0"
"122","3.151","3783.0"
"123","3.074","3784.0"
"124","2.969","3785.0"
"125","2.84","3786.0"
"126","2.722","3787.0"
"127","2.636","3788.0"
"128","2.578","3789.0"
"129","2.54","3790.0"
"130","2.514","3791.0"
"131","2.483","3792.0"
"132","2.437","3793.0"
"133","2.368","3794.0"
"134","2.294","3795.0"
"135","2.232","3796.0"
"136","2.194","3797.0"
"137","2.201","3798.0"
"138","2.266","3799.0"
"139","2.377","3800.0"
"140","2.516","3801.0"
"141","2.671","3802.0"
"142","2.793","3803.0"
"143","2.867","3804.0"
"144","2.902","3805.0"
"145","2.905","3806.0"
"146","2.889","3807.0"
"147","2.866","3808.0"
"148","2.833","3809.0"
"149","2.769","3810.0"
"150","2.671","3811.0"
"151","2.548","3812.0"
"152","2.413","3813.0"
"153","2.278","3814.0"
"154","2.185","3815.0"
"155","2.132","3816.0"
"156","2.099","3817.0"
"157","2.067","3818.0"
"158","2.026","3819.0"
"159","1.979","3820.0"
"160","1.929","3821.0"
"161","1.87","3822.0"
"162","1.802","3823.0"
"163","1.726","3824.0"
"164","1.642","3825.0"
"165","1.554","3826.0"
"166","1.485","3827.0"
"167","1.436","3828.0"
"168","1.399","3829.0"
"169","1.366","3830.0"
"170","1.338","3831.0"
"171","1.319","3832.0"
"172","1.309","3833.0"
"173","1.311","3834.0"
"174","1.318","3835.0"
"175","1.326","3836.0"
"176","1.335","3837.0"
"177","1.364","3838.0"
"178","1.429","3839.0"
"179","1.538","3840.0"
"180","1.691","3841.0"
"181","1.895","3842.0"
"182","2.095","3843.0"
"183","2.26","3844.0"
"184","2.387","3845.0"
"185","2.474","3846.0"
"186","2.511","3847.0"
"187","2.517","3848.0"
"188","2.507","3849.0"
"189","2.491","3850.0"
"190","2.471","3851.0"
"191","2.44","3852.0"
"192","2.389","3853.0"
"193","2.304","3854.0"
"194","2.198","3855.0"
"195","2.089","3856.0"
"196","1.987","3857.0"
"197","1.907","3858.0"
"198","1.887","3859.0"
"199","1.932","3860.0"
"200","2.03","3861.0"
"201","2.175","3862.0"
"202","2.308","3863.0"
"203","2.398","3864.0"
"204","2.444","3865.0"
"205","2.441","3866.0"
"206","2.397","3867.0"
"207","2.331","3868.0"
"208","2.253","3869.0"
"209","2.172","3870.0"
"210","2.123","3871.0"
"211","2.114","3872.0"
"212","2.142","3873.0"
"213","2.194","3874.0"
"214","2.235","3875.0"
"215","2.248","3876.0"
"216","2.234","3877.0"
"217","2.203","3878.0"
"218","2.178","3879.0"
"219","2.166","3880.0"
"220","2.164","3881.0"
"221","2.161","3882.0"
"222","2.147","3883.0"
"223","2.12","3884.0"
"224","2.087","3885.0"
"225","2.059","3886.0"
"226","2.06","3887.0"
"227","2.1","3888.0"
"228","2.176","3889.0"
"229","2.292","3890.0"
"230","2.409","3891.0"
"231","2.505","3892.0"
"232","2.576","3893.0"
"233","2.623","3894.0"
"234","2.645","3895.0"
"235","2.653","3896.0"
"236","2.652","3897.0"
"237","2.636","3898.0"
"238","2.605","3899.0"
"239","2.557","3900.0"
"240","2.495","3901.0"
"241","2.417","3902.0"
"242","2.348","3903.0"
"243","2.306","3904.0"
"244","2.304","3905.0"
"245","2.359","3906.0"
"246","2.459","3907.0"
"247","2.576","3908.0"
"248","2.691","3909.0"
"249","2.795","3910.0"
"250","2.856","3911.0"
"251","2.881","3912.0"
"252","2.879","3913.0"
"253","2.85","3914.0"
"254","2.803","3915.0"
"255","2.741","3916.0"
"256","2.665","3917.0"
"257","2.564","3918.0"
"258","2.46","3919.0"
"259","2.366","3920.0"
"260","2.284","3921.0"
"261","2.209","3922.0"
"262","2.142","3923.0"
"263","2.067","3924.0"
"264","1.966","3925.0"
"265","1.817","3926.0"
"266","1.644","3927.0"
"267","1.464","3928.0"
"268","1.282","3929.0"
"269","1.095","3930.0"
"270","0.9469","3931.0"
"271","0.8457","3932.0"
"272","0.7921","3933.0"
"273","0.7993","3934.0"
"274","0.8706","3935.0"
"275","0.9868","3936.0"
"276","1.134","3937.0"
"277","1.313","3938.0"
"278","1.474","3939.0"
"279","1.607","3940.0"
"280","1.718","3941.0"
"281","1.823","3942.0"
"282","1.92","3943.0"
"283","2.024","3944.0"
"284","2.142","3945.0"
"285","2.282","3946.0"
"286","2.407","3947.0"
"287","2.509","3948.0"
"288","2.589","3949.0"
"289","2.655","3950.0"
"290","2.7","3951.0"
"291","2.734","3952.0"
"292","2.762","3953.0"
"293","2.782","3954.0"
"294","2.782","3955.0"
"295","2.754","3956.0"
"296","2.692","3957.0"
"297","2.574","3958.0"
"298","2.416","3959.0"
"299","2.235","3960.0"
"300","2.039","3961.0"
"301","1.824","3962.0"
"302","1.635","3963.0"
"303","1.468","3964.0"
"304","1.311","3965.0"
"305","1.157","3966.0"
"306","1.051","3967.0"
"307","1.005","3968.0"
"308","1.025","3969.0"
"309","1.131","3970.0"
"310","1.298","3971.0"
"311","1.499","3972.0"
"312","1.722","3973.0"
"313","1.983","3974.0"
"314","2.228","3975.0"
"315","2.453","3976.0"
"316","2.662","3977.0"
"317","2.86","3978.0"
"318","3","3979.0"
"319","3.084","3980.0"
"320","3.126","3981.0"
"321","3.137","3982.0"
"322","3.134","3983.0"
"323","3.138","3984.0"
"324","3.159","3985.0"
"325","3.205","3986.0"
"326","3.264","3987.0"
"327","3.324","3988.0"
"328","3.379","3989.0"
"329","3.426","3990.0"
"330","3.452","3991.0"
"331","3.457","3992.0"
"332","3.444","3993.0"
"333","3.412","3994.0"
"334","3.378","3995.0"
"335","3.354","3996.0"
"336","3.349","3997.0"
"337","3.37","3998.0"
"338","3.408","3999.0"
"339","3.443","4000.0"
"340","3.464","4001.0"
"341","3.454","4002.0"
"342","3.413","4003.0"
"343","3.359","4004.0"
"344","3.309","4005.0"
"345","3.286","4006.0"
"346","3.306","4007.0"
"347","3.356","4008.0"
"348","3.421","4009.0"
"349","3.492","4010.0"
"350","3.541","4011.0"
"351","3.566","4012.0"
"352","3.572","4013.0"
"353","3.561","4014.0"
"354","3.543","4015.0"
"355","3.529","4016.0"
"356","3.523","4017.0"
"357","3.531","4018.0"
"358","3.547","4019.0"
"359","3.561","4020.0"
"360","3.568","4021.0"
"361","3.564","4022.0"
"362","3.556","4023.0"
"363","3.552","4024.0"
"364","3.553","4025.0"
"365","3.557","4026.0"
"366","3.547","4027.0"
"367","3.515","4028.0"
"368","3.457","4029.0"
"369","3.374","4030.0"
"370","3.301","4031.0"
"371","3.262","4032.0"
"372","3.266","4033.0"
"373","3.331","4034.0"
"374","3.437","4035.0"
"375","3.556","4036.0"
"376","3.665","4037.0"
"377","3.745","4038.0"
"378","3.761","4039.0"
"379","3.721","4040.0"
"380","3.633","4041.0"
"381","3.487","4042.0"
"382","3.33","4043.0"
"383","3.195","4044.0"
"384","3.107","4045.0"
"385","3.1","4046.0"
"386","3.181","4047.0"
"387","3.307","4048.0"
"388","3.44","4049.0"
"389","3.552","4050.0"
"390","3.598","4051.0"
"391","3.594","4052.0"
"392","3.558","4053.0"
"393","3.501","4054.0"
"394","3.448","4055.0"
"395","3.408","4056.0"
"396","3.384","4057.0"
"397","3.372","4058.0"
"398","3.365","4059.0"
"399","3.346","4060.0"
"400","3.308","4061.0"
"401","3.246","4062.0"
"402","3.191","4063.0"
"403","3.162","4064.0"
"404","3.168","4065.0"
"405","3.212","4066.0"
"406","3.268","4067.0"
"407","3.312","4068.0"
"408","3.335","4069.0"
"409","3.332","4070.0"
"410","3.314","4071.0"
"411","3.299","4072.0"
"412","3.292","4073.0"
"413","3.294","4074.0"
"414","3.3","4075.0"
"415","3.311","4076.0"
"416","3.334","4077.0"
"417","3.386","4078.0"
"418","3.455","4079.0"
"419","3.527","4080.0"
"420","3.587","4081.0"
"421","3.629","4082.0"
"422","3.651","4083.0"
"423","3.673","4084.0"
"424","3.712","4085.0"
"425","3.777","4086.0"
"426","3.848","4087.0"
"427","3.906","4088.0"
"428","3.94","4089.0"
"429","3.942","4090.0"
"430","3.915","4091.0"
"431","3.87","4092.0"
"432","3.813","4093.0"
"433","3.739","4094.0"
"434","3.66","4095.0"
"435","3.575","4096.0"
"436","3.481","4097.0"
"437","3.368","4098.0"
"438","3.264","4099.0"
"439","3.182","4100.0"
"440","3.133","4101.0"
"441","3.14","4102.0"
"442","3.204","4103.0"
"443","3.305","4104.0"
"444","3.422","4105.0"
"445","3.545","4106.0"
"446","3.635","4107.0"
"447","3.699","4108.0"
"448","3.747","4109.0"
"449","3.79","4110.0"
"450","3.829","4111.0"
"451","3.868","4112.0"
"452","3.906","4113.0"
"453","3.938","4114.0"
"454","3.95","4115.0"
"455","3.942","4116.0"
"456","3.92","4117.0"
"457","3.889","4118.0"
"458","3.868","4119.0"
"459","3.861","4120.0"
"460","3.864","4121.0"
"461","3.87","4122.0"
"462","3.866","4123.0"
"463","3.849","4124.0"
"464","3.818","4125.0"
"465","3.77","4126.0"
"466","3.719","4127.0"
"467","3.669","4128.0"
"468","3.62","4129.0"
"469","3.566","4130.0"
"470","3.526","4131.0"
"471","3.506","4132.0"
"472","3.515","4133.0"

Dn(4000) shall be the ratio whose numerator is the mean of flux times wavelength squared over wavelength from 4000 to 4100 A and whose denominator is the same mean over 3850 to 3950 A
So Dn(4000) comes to 1.73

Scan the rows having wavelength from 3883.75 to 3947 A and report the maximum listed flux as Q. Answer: 2.881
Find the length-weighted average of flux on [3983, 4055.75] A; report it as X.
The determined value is 3.44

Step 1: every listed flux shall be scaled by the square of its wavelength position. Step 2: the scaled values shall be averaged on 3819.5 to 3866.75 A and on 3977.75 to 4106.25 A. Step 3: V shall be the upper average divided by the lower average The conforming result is 1.98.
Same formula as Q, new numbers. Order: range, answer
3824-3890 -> 2.517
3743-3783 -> 3.196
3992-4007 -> 3.464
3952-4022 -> 3.572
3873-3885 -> 2.248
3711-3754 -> 2.879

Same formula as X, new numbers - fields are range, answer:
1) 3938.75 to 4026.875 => 2.79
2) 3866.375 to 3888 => 2.18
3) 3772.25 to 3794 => 2.86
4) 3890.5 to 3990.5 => 2.24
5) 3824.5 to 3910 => 2.13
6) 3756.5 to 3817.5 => 2.59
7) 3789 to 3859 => 2.13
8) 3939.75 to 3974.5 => 2.01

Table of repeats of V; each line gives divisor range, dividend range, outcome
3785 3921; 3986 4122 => 1.71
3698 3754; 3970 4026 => 1.67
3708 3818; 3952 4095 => 1.51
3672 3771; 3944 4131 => 1.63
